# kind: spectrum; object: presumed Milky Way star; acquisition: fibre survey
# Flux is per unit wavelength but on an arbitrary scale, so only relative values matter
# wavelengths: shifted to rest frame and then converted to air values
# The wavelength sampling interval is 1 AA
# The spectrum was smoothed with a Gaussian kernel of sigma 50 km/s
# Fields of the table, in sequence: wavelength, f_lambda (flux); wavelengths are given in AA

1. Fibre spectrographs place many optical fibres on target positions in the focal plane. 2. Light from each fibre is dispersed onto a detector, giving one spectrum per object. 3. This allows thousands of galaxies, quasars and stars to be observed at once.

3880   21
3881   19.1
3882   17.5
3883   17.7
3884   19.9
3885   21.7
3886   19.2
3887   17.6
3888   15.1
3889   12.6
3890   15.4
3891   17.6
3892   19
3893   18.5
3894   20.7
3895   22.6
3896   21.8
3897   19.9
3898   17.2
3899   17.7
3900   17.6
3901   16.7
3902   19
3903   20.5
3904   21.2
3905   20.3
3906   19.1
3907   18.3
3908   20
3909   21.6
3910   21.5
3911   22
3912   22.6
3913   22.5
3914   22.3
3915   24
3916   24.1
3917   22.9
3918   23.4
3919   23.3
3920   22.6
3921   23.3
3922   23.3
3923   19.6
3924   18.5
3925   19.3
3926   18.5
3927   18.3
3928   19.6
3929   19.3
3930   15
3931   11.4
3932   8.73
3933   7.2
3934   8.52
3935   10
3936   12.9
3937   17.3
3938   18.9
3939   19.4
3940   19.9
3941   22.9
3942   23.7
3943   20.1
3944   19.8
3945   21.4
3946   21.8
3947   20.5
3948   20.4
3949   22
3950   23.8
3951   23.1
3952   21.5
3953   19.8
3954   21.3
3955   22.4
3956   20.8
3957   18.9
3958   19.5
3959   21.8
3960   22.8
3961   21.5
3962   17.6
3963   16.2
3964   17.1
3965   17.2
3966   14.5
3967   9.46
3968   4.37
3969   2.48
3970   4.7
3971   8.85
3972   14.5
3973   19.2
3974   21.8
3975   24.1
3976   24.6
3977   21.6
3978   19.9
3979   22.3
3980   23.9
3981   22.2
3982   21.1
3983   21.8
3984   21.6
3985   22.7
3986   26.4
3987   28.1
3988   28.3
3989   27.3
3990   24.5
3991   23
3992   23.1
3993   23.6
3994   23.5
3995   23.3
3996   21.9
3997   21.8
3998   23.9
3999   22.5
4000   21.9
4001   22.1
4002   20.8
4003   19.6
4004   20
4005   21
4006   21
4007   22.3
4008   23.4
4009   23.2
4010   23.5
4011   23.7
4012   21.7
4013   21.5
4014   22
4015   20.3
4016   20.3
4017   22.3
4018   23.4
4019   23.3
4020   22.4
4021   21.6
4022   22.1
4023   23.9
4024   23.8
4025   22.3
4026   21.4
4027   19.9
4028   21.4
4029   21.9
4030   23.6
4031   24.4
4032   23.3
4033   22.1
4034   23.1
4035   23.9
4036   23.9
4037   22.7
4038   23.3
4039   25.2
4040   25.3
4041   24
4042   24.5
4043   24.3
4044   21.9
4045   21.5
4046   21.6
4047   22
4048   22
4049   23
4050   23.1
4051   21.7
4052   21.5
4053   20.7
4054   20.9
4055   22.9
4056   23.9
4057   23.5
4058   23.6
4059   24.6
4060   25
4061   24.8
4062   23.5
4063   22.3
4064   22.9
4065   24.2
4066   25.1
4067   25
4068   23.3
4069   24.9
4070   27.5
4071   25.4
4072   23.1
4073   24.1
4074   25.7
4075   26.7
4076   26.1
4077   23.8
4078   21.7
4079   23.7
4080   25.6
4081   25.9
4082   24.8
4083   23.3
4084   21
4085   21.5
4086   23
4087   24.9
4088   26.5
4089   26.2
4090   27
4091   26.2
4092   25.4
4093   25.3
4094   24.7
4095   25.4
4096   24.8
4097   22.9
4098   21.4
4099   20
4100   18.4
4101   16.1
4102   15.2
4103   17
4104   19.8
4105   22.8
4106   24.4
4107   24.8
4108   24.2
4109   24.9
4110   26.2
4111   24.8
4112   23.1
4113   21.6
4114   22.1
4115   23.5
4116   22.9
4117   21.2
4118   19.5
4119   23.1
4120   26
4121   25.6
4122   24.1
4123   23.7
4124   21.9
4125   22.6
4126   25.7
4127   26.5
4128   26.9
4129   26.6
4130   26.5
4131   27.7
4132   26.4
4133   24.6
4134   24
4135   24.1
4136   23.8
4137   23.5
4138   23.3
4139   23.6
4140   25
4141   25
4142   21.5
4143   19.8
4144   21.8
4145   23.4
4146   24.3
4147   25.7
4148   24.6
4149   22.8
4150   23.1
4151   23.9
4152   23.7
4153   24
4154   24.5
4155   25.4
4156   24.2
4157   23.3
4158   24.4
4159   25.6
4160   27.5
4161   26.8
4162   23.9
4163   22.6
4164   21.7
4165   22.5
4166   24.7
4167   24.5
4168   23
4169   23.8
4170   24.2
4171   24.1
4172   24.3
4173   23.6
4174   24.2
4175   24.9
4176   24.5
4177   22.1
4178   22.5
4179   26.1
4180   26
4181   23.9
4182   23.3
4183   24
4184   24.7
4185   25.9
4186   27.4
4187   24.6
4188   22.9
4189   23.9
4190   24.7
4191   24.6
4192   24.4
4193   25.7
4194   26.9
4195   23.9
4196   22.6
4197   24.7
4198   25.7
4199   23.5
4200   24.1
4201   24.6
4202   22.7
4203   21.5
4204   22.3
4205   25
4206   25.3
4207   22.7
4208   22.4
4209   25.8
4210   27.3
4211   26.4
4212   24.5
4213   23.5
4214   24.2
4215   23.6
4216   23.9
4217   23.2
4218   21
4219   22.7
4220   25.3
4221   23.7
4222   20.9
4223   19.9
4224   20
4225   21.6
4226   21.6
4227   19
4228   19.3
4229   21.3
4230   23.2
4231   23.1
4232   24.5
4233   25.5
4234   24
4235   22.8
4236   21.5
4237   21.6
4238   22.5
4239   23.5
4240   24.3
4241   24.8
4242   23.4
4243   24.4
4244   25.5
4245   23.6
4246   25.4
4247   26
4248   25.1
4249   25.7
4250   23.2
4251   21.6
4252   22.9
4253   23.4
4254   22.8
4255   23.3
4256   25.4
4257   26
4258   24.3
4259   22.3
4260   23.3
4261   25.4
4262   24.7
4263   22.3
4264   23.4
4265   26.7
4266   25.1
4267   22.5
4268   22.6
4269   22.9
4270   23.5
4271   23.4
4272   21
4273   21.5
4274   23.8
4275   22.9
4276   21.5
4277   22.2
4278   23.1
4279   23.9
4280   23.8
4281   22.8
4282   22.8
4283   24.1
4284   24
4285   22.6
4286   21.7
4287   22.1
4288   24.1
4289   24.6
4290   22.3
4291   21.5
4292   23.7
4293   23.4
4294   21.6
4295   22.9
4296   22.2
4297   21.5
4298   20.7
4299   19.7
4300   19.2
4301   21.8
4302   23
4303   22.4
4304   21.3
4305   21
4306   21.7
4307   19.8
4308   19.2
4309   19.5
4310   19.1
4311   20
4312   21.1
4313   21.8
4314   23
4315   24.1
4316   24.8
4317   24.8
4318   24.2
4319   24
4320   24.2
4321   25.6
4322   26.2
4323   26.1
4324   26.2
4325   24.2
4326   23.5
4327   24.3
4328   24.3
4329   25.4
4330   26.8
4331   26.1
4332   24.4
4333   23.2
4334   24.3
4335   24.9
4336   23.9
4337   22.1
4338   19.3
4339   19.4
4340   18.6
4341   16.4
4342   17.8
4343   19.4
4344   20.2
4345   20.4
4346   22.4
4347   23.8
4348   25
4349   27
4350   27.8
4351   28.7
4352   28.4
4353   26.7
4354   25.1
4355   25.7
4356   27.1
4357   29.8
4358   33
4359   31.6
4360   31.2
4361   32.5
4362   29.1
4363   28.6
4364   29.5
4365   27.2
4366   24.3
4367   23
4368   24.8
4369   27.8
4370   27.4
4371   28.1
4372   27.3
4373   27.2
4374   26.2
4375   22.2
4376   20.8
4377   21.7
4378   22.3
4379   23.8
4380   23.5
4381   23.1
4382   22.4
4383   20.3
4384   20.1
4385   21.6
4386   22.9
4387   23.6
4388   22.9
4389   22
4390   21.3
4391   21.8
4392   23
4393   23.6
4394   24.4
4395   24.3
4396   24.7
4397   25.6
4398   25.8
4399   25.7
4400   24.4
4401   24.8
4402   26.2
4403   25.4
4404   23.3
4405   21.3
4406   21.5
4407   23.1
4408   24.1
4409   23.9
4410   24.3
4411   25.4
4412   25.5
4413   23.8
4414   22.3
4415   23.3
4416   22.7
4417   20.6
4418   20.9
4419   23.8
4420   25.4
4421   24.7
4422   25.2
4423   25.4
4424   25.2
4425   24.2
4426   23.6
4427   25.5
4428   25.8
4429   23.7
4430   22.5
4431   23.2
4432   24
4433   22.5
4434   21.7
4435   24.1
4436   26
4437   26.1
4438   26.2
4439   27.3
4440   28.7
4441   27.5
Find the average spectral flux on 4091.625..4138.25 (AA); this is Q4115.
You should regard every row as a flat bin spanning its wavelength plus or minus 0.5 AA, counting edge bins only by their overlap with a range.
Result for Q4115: 23.4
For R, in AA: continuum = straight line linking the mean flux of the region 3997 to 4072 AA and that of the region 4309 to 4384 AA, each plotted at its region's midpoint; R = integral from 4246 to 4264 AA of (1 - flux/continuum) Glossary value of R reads 0.02 AA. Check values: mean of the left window 22.8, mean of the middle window 24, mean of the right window 24.5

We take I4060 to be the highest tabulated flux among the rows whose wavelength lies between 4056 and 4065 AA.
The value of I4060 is 25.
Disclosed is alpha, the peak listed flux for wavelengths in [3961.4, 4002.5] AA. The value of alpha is 28.3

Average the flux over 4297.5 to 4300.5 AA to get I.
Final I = 19.9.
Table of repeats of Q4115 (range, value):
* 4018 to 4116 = 23.3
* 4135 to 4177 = 23.9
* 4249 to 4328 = 23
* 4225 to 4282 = 23.4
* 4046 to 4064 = 22.8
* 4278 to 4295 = 23.1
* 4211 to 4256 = 23.2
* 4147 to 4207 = 24.2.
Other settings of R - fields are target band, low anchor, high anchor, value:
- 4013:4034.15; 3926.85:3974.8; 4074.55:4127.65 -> -2.2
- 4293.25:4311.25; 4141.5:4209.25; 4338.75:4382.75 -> 2.8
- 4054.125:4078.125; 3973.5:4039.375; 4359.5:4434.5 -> -1.4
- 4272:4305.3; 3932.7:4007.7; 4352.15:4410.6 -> 2.0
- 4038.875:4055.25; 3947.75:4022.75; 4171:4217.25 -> -0.6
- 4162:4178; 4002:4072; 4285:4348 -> -0.7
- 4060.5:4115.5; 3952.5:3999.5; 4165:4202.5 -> -3.1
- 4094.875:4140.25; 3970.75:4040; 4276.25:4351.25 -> -1.4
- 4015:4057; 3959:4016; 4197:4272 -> -3.2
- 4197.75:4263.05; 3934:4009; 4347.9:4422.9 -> -1.0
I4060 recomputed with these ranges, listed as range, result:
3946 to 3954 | 23.8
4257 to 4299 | 26.7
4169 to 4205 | 27.4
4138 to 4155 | 25.7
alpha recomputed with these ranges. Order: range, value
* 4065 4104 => 27.5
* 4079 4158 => 27.7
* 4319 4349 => 27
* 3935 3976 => 24.6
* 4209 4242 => 27.3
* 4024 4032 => 24.4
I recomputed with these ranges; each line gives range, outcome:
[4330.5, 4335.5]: 24.6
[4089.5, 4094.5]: 25.7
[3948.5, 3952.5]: 22.6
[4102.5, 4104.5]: 18.4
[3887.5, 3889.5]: 13.8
